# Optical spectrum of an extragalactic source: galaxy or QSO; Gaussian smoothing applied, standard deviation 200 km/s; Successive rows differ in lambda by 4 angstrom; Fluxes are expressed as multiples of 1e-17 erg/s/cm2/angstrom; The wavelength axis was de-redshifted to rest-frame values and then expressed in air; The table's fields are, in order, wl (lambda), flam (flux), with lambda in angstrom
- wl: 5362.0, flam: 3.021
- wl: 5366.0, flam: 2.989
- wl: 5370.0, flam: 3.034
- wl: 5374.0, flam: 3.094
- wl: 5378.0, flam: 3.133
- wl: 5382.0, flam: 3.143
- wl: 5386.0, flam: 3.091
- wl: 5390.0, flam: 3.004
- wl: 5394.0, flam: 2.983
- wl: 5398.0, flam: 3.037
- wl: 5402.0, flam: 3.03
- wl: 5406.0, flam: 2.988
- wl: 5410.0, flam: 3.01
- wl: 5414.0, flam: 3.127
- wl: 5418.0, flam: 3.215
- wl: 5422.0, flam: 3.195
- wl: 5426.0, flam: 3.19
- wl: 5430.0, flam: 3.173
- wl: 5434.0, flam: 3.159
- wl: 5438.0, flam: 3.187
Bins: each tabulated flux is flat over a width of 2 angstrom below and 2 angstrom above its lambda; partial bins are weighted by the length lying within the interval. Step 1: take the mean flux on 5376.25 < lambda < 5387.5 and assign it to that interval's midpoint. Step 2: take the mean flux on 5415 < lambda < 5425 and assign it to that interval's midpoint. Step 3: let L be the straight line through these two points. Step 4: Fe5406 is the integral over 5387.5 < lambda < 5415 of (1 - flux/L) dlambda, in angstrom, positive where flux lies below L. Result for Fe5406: 1.2 angstrom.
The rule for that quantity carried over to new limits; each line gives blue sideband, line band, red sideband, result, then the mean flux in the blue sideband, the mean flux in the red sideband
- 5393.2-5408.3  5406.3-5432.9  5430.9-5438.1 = -0.4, 3.01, 3.17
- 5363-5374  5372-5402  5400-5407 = -0.5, 3.03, 3.01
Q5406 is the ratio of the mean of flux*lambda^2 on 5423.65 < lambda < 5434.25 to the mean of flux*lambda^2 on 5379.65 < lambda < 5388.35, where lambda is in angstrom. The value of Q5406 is 1.0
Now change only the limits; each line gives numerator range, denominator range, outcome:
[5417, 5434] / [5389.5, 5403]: 1.07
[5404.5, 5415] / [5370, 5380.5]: 0.99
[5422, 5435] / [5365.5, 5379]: 1.06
